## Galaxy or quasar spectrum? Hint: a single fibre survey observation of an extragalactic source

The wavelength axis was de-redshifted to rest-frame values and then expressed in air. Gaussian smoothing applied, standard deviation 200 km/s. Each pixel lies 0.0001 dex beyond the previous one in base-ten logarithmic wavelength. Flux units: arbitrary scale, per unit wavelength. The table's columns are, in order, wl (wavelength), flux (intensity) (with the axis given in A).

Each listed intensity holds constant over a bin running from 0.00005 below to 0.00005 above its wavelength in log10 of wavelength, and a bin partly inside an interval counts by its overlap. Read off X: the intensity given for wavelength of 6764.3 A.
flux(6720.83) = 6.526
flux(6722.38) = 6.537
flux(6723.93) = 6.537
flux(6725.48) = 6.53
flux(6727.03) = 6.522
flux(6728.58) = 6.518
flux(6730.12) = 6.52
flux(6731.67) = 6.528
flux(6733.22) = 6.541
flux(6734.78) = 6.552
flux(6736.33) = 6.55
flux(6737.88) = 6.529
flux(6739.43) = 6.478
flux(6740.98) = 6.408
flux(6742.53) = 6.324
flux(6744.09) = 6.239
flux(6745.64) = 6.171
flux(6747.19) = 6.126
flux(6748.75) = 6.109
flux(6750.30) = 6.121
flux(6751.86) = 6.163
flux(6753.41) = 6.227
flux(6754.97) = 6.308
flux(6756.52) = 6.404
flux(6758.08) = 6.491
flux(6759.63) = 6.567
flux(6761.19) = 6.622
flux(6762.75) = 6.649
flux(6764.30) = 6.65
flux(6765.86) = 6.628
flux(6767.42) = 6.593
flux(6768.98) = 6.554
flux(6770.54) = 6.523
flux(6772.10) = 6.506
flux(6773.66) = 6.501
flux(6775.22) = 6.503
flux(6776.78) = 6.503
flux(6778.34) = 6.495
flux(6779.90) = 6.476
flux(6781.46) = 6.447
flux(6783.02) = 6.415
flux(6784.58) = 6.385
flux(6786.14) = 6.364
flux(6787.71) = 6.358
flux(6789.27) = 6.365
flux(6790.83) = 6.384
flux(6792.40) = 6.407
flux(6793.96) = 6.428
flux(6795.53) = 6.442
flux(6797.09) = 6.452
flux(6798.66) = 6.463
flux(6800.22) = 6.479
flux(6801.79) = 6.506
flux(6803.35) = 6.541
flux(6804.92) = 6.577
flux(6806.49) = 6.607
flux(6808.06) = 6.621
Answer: 6.65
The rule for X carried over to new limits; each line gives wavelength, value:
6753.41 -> 6.227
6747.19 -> 6.126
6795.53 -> 6.442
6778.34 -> 6.495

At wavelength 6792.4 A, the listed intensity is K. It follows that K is 6.407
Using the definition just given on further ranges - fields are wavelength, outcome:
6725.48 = 6.53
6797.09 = 6.452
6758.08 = 6.491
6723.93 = 6.537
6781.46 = 6.447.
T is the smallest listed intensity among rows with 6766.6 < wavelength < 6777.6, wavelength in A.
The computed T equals 6.501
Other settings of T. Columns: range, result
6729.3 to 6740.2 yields 6.478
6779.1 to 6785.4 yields 6.385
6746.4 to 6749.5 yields 6.109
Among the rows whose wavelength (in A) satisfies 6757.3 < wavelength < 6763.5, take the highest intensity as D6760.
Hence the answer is 6.649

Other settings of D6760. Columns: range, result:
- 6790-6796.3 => 6.442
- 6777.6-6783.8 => 6.495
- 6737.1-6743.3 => 6.529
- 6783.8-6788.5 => 6.385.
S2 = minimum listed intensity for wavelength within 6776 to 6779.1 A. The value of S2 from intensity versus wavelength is 6.495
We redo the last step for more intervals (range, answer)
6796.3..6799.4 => 6.452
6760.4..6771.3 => 6.523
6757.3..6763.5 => 6.491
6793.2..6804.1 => 6.428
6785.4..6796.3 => 6.358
